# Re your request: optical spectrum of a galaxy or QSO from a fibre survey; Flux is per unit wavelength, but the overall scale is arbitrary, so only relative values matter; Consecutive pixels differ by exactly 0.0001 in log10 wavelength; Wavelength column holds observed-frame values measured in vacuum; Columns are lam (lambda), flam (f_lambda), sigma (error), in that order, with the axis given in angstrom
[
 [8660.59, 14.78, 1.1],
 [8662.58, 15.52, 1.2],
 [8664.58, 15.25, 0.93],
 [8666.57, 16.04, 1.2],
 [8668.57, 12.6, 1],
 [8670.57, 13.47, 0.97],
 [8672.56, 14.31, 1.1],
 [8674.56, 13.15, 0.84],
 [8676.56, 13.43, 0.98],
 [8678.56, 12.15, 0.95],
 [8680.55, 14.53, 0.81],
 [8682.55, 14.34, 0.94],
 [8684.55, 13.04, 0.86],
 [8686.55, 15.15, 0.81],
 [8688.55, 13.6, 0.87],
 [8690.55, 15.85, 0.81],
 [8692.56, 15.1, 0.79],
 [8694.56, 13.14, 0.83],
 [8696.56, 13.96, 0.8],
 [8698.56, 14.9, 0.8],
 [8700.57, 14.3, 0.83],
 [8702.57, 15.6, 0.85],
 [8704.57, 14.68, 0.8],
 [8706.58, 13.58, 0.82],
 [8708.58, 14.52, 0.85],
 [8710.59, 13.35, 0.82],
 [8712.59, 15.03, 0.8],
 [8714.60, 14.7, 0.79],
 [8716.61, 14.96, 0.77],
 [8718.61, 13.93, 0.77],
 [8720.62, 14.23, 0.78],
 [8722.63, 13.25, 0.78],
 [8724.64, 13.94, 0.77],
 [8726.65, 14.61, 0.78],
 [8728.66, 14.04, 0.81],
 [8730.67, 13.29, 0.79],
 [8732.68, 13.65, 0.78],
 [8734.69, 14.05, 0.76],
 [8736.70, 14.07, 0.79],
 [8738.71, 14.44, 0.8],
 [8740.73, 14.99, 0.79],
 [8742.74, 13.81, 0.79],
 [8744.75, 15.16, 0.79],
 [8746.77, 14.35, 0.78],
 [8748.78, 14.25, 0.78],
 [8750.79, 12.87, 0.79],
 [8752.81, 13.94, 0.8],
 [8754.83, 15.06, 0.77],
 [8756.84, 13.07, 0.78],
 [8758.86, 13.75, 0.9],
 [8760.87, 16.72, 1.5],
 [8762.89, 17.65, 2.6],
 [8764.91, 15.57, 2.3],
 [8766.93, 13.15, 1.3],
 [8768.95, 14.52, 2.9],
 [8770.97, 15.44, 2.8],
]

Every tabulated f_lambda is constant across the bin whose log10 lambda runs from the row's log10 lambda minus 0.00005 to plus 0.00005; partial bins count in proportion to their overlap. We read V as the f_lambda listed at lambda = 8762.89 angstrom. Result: 17.65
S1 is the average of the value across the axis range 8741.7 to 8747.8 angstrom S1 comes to 14.5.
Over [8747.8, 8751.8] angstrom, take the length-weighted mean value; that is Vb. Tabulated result 13.6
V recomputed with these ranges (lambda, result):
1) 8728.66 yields 14.04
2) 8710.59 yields 13.35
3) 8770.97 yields 15.44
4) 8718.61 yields 13.93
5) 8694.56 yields 13.14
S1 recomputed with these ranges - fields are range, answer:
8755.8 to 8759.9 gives 13.5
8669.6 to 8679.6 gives 13.3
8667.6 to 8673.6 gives 13.5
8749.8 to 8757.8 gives 13.7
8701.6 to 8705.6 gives 15.1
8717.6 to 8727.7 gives 14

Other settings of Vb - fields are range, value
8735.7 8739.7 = 14.3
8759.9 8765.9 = 16.6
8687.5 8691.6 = 14.7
